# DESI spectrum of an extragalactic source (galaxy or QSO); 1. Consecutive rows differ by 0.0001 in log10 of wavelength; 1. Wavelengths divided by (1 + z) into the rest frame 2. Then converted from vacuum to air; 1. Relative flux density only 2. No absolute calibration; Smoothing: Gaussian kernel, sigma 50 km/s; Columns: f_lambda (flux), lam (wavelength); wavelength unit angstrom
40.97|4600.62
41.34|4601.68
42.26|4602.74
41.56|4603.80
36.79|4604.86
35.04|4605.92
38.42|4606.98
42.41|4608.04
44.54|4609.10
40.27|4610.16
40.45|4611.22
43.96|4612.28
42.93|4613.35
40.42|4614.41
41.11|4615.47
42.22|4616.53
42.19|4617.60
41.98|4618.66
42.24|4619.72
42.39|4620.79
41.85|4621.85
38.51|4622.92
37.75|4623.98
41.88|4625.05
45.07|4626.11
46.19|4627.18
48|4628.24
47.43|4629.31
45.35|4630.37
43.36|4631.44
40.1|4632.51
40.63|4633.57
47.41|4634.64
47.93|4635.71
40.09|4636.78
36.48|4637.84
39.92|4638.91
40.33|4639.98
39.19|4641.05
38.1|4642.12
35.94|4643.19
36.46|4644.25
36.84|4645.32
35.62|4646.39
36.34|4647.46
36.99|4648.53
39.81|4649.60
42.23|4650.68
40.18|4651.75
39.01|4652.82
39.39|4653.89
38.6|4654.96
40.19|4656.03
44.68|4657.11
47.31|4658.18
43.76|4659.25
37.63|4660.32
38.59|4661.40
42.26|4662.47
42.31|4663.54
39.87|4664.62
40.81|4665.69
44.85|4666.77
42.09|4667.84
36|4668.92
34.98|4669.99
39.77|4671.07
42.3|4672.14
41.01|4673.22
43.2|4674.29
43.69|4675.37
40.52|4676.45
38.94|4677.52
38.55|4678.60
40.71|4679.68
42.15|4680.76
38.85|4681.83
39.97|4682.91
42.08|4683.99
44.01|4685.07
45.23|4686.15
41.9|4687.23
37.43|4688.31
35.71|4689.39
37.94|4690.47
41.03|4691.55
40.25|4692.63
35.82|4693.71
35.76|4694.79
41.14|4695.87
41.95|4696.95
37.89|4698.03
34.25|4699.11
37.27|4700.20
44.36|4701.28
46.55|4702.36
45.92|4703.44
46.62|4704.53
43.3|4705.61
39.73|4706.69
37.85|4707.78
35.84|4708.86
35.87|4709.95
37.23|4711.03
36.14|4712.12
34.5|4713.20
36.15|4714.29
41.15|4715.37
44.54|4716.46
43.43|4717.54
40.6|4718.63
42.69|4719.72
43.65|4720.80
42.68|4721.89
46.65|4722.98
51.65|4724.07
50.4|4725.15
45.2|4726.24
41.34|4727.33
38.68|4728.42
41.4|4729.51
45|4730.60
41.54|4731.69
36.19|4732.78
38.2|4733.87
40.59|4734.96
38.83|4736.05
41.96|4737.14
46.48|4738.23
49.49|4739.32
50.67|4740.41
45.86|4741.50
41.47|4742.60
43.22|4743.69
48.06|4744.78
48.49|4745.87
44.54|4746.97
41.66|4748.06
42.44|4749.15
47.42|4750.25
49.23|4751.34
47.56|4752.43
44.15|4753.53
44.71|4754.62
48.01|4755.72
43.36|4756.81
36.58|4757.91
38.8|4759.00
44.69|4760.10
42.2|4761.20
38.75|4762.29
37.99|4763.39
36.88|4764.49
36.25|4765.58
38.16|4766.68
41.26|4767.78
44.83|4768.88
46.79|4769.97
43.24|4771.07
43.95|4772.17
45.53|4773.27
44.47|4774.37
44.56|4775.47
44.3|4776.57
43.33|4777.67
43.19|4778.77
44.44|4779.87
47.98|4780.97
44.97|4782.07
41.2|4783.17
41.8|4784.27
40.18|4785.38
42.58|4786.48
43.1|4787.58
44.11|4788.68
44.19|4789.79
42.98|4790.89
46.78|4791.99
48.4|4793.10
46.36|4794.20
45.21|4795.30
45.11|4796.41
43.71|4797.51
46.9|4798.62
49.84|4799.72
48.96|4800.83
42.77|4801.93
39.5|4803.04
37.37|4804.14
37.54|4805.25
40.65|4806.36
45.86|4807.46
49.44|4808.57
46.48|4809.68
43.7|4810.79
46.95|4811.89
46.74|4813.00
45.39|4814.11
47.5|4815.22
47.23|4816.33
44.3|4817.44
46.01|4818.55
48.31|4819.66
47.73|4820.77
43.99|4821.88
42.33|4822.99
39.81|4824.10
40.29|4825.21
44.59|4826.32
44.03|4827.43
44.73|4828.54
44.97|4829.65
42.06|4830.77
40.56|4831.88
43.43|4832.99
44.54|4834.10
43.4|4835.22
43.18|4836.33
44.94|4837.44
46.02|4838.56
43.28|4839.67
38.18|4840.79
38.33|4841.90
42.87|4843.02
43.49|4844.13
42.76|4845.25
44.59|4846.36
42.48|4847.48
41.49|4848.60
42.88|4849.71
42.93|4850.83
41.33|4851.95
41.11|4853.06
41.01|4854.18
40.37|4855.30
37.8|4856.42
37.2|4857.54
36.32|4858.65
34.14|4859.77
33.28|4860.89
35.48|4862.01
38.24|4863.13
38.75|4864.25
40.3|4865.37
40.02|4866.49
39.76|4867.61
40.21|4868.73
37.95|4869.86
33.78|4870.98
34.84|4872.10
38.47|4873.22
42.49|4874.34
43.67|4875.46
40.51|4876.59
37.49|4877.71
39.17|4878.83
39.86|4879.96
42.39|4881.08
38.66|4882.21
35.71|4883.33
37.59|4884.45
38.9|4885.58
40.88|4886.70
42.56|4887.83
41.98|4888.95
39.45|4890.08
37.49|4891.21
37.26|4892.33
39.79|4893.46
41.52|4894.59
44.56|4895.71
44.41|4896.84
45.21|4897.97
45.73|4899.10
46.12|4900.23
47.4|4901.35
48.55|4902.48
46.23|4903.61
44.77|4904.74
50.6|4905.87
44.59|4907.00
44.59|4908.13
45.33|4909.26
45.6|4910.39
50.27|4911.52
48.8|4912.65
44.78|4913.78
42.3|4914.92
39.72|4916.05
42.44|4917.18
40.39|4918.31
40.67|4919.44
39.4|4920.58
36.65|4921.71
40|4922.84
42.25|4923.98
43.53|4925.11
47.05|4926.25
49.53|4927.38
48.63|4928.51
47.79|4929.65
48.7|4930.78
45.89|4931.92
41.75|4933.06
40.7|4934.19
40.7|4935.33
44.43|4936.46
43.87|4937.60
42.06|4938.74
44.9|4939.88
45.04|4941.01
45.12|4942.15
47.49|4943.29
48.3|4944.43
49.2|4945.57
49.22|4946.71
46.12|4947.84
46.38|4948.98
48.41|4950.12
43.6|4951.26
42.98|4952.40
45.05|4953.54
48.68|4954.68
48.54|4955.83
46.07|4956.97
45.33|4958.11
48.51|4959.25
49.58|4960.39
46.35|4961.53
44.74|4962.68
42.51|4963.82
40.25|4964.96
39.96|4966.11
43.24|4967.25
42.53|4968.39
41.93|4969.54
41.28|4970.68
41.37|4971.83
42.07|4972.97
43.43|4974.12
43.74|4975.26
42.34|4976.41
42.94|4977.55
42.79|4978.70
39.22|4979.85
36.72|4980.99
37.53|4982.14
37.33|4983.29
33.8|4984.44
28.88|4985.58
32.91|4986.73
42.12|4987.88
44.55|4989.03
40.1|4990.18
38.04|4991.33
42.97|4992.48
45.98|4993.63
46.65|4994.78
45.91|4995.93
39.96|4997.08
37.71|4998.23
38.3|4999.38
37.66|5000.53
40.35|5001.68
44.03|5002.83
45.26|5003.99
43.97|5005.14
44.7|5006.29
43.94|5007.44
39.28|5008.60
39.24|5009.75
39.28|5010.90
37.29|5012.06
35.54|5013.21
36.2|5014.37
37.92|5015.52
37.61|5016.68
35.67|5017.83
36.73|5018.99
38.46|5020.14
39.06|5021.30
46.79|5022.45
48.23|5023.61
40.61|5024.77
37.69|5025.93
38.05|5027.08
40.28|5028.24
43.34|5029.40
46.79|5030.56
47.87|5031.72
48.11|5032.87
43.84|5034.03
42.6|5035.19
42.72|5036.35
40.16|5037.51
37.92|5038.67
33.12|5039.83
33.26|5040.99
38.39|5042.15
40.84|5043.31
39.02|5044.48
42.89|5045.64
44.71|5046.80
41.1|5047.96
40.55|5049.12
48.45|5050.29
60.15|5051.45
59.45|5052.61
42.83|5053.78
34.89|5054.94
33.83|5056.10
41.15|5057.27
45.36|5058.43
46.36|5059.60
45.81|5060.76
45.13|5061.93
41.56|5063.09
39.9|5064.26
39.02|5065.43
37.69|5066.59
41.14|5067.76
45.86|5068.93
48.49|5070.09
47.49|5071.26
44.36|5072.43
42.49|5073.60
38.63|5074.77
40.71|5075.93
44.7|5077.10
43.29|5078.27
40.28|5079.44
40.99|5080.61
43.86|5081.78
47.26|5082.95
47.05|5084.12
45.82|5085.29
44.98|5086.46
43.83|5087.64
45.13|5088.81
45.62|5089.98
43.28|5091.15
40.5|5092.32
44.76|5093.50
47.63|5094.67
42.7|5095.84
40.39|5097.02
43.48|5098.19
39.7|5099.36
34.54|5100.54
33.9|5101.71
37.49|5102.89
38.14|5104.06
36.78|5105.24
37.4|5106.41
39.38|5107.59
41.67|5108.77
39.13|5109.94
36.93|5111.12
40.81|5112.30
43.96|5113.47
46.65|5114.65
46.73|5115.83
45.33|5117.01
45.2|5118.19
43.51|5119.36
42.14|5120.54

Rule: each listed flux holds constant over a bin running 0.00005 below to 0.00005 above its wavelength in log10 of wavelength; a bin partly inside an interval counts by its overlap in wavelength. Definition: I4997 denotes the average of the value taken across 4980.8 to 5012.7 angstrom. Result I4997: 40.2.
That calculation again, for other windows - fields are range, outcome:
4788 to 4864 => 43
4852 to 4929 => 41.4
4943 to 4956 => 46.9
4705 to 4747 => 42.3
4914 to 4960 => 44.7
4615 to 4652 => 41.1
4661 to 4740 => 41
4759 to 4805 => 43.3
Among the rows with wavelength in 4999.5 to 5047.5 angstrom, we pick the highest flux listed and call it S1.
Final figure 48.23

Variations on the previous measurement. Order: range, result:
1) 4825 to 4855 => 46.02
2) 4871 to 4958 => 50.6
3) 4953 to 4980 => 49.58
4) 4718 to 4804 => 51.65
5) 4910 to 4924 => 50.27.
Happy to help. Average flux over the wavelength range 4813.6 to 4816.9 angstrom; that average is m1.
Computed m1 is 46.7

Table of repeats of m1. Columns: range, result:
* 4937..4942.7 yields 44.2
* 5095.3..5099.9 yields 41.6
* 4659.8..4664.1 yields 40.2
